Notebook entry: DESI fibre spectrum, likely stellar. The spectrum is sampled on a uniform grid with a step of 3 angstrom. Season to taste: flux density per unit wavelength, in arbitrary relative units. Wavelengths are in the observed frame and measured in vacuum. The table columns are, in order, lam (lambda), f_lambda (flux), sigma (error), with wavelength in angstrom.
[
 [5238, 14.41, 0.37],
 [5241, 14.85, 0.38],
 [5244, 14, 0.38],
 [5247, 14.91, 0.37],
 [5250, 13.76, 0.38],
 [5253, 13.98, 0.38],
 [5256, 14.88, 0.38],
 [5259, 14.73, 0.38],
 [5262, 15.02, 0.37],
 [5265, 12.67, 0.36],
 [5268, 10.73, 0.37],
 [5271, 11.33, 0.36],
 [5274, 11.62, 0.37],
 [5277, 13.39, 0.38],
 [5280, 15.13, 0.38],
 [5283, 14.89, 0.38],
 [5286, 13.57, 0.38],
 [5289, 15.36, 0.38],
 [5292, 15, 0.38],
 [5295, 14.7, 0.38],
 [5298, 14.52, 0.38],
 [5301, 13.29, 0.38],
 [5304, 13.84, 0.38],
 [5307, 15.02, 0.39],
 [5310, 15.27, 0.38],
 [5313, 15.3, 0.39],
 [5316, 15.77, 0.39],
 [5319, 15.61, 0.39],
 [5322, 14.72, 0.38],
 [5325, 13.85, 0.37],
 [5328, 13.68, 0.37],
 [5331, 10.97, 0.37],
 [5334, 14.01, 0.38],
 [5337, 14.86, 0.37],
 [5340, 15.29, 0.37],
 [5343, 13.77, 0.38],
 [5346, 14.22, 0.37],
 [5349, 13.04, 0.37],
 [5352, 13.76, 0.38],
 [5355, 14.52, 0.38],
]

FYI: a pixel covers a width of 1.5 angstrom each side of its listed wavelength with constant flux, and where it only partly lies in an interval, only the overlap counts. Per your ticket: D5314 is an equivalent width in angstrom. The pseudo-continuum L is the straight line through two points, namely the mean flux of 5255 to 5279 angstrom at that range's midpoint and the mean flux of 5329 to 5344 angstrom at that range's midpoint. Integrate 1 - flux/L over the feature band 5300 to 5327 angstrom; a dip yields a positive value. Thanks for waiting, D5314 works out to -2.41 angstrom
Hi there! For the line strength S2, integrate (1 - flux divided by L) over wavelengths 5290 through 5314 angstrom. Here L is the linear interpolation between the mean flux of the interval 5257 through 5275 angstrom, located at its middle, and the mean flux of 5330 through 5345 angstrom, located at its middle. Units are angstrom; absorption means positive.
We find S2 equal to -2.3 angstrom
